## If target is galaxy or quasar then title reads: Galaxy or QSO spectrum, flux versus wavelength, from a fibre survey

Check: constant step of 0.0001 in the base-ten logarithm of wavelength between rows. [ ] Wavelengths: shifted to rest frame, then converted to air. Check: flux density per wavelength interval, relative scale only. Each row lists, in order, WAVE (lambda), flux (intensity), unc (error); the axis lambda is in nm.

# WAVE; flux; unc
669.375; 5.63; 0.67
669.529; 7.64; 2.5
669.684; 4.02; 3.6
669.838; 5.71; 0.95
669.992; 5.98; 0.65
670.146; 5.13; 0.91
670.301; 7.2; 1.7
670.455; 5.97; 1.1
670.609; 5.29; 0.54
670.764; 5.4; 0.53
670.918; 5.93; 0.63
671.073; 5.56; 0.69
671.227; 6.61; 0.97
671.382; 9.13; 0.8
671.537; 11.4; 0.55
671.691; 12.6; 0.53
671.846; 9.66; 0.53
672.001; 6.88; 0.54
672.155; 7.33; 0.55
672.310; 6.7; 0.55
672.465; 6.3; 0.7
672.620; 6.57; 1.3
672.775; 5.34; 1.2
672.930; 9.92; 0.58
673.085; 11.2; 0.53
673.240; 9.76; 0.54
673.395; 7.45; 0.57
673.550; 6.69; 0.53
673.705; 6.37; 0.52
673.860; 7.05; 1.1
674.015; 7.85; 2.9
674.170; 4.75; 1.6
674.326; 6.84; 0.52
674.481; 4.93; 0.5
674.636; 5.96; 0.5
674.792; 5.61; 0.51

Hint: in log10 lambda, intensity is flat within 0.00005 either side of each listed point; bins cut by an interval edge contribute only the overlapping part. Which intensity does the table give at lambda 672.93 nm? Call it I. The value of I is 9.92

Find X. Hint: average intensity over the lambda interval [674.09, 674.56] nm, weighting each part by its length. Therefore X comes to 5.52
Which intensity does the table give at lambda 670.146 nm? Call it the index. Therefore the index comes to 5.13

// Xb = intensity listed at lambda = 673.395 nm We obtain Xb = 7.45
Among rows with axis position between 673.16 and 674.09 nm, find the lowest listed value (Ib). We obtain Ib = 6.37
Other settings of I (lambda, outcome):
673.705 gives 6.37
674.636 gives 5.96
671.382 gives 9.13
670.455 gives 5.97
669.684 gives 4.02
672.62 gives 6.57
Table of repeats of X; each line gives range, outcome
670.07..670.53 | 6.1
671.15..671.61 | 9.01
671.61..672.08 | 9.73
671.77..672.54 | 7.37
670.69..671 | 5.67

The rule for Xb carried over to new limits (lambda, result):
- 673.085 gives 11.2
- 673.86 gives 7.05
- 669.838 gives 5.71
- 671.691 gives 12.6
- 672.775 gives 5.34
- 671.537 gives 11.4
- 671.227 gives 6.61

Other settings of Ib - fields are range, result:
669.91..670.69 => 5.13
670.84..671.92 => 5.56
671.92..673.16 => 5.34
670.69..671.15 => 5.4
